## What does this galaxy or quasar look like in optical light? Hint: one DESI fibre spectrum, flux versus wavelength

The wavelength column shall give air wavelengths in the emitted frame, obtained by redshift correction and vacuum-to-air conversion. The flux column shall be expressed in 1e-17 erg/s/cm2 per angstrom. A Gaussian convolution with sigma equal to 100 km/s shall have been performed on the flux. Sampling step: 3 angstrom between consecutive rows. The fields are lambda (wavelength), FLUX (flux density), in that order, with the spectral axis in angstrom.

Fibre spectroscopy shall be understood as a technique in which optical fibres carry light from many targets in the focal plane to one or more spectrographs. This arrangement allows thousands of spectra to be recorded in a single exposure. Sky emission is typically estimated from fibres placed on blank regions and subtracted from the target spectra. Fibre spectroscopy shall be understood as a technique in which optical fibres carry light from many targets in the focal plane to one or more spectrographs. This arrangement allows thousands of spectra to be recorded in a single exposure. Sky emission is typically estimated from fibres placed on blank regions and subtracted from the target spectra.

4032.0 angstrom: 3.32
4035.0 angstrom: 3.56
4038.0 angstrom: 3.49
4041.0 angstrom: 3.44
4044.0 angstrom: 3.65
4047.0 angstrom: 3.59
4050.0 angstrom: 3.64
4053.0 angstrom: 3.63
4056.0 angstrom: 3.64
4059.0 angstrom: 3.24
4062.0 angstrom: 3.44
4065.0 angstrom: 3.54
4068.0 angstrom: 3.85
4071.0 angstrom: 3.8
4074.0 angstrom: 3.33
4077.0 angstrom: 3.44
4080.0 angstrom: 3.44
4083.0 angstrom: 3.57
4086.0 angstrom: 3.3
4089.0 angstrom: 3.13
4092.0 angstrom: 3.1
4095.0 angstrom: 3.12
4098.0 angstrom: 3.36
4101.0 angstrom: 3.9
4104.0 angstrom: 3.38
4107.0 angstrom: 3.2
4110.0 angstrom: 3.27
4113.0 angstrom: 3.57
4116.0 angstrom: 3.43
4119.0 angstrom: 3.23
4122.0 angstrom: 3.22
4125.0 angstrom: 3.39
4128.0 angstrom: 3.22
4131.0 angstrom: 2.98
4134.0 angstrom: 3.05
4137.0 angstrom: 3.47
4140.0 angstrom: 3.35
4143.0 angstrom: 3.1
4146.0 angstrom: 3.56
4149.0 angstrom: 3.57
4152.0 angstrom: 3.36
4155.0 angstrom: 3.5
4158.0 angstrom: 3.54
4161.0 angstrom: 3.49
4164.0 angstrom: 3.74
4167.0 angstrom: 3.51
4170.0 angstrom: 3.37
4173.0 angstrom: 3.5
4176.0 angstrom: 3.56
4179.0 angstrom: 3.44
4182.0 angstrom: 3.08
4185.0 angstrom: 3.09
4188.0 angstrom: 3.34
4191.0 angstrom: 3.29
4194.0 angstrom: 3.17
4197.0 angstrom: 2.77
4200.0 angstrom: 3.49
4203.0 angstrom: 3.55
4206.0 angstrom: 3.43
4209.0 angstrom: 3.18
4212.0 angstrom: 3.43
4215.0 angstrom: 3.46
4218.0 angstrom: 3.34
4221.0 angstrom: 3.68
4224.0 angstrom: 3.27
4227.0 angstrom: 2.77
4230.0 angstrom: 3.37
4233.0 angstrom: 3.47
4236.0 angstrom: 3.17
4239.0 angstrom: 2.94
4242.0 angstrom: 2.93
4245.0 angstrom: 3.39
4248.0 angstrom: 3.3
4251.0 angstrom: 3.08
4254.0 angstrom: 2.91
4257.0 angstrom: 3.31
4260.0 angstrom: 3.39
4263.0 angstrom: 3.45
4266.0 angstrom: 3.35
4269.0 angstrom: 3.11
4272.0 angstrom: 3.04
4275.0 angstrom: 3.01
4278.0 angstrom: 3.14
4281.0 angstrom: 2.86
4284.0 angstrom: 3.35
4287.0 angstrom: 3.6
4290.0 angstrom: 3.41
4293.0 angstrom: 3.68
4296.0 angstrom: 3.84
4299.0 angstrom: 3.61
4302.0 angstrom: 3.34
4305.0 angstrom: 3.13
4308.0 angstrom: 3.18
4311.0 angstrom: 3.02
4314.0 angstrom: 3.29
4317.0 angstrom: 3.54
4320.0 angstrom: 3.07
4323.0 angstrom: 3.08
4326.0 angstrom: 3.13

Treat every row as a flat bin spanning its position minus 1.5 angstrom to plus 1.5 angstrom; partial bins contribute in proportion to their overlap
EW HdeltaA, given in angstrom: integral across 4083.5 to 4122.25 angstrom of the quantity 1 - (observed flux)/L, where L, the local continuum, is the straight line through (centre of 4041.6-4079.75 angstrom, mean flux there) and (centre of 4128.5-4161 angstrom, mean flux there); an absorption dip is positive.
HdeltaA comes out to 1.3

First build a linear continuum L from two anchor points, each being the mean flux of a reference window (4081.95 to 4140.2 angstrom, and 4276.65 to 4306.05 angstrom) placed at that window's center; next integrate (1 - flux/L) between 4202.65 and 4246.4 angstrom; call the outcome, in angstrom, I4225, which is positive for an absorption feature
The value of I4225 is 1.1 angstrom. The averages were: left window 3.31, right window 3.4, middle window 3.28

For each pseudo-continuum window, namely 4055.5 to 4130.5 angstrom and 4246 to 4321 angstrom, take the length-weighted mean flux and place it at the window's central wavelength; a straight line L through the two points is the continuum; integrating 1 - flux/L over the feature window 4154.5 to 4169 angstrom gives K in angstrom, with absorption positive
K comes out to -0.9 angstrom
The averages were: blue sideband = 3.4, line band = 3.55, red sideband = 3.28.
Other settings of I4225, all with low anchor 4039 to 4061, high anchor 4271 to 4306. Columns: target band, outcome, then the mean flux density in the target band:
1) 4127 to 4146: 1.4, 3.22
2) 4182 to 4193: 0.7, 3.22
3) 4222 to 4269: 2.4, 3.21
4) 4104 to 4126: 1.0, 3.33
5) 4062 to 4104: 0.8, 3.45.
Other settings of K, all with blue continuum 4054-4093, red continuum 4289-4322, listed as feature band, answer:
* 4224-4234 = 0.58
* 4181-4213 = 1.43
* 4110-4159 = 1.28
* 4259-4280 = 1.13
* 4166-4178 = -0.22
